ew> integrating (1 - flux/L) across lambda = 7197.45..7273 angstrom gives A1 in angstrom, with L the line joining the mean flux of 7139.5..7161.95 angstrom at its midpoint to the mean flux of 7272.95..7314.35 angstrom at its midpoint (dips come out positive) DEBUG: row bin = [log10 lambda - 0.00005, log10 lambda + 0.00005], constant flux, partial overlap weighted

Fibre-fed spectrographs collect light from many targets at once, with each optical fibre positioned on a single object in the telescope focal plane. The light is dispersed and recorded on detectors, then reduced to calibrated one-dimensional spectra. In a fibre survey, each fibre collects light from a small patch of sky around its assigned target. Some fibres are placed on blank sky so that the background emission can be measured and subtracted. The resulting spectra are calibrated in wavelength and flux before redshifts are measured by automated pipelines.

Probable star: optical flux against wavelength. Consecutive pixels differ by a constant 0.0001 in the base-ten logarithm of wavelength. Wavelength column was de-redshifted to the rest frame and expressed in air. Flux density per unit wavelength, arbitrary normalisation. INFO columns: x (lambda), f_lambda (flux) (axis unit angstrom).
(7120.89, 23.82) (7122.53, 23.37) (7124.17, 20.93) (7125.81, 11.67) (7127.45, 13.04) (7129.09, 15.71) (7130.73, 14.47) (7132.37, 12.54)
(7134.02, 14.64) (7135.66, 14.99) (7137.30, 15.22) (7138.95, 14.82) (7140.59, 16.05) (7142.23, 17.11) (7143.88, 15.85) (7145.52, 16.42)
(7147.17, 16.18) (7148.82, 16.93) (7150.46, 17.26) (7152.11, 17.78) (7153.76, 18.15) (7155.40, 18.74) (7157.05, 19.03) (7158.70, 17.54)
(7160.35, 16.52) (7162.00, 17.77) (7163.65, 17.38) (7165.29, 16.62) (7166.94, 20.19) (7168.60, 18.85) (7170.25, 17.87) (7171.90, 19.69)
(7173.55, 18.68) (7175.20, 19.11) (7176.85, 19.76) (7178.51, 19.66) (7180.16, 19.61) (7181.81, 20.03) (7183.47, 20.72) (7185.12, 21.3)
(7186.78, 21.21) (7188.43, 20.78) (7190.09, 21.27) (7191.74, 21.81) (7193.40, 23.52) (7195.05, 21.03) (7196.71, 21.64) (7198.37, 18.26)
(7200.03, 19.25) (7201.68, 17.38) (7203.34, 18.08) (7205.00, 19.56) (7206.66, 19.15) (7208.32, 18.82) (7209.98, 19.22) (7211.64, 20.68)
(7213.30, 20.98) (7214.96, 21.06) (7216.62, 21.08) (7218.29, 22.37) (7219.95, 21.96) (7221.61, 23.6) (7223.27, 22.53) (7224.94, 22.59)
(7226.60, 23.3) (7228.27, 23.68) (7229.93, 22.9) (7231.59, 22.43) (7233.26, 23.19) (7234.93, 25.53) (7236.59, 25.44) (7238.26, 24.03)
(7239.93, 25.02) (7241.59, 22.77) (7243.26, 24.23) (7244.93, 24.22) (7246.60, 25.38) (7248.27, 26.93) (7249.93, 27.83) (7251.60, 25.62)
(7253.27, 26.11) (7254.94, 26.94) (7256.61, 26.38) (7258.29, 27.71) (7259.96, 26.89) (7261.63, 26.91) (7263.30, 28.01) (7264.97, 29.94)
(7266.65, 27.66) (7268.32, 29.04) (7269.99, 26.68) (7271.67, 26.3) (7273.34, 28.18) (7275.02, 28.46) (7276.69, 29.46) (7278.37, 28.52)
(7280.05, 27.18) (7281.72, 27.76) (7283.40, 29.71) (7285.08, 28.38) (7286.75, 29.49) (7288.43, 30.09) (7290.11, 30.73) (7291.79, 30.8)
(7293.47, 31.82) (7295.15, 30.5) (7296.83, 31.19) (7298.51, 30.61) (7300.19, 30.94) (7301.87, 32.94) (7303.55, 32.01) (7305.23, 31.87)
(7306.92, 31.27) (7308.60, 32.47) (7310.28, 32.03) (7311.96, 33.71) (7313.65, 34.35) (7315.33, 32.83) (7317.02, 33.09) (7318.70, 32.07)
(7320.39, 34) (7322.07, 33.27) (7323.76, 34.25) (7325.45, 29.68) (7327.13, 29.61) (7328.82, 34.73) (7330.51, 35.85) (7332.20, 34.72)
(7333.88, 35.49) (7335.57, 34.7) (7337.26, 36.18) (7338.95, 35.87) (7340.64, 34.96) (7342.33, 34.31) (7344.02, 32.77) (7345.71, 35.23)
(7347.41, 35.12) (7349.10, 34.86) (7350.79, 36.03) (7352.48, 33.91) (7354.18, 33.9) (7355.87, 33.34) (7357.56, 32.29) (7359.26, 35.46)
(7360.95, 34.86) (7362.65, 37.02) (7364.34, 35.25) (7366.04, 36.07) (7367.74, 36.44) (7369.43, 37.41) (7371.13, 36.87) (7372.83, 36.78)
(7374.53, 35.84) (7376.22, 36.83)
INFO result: 4.3 angstrom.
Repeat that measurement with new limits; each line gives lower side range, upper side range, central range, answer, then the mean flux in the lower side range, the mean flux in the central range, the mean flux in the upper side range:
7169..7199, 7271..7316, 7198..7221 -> 2.8 angstrom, 20.3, 19.9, 30.5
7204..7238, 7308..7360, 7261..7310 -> -1.5 angstrom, 22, 29.7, 33.9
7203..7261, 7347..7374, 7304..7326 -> -1.1 angstrom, 23.4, 32.7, 35.4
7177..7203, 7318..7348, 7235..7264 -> 0.2 angstrom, 20.4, 25.9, 34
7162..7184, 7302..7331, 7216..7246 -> 1.4 angstrom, 19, 23.4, 32.7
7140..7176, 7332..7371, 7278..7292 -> 0.0 angstrom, 17.7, 29.1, 35.1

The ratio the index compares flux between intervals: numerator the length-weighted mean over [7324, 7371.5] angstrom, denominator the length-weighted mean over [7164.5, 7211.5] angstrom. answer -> 1.8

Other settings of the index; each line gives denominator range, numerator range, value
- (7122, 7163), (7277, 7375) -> 2.01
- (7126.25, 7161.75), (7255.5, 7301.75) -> 1.79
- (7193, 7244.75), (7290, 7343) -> 1.51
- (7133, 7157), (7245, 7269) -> 1.65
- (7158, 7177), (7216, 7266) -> 1.36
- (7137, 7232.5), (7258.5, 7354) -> 1.62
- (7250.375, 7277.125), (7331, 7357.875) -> 1.26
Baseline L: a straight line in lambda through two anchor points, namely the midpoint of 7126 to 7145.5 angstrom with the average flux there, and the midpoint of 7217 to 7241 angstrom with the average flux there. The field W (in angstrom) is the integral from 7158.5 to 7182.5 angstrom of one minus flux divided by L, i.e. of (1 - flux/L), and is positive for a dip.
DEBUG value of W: -0.73 angstrom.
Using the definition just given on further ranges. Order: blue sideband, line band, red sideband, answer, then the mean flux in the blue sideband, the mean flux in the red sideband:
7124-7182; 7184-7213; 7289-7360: 1.5 angstrom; 17.1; 33.2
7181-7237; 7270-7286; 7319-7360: 0.0 angstrom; 21.3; 34.2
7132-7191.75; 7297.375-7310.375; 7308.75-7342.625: 0.0 angstrom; 18.1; 33.8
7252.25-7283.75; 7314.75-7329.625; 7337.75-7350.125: 0.1 angstrom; 27.7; 34.8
